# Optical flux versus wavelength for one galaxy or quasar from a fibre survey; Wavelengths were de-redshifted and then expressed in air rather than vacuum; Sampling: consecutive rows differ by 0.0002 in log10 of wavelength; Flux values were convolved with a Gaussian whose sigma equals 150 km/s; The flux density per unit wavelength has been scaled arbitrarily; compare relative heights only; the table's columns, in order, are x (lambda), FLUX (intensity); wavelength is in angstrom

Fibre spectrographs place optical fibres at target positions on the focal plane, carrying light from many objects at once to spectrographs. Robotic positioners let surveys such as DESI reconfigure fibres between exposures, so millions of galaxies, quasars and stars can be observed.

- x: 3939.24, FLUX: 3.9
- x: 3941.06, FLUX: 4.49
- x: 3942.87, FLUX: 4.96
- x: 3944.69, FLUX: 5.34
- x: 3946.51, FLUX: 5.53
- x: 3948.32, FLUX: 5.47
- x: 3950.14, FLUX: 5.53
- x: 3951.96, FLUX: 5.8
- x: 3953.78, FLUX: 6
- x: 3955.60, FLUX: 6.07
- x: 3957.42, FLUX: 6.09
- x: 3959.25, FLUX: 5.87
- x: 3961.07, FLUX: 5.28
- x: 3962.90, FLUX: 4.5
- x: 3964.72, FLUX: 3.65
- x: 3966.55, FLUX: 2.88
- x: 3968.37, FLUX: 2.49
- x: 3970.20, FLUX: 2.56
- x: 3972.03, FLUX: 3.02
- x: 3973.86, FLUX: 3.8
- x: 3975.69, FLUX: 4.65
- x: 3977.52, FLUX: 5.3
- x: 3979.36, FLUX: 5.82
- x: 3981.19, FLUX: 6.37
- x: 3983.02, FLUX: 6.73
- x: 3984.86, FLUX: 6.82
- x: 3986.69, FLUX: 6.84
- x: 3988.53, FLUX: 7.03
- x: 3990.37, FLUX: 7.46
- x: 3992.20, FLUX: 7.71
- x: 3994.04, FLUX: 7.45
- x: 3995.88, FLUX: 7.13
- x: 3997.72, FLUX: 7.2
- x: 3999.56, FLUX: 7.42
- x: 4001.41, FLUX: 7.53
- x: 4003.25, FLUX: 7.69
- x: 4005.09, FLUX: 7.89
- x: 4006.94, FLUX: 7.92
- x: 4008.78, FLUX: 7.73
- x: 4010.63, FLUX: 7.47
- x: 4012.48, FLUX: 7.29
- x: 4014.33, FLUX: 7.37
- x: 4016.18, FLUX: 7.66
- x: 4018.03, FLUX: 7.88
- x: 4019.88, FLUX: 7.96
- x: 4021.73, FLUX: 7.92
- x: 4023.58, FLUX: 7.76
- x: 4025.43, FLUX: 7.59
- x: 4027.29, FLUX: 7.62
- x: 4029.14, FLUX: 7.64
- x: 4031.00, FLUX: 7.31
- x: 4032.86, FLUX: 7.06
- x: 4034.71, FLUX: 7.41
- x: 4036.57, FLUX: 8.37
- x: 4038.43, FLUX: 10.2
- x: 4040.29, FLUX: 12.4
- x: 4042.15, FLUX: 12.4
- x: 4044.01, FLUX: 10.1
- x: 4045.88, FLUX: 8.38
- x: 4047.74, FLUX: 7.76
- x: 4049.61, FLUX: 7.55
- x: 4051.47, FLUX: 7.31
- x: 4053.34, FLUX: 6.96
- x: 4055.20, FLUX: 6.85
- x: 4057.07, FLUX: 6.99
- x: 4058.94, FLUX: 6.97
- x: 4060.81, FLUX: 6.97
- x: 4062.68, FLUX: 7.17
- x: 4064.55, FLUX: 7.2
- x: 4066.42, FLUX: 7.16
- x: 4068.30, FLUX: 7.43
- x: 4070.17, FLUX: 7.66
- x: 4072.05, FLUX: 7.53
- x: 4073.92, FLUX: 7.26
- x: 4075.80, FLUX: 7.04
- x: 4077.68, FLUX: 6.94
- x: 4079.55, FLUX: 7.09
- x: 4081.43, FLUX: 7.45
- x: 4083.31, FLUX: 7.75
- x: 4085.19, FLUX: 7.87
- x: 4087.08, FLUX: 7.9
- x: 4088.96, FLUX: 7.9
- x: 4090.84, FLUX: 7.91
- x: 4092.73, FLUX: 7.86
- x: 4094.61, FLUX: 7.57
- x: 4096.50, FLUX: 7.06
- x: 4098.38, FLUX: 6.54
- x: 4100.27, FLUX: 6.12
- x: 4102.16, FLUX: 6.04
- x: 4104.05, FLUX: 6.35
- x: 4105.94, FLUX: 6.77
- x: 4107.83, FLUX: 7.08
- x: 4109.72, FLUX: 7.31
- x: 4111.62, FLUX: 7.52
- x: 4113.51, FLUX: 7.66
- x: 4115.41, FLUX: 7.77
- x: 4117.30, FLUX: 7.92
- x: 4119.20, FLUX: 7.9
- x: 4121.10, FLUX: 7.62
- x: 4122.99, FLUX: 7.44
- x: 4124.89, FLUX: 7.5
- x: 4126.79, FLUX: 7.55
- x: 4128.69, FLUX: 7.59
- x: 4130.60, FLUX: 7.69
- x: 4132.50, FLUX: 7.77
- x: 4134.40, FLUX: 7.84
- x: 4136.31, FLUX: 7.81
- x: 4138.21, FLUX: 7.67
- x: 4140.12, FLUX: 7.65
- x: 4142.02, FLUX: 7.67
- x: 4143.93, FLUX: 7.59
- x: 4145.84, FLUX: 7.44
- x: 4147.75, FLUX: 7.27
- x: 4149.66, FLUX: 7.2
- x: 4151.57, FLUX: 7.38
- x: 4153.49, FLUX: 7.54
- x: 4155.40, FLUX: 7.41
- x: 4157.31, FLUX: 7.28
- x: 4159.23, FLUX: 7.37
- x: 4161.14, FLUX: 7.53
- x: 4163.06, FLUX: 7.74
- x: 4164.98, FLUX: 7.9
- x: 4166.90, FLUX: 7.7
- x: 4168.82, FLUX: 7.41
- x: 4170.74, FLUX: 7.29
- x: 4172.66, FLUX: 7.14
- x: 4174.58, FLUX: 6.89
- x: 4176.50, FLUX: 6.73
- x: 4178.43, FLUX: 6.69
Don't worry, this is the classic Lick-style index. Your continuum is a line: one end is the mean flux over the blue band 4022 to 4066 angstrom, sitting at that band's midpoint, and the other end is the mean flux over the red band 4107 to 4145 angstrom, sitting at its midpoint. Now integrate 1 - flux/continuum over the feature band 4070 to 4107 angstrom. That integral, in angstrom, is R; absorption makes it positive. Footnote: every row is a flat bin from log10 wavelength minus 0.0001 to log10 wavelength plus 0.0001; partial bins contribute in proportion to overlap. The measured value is 2.9 angstrom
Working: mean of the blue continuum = 8.07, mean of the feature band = 7.22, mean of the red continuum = 7.63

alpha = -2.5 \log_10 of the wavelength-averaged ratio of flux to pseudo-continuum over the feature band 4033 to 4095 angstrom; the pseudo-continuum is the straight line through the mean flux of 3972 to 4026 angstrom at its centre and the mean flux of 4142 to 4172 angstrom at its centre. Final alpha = -0.10 mag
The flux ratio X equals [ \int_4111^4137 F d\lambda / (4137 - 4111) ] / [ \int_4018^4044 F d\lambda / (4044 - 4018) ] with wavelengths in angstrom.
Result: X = 0.89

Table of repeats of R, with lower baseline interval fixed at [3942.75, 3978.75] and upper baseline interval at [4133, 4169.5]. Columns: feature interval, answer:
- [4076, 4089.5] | -2.0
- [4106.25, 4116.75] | -0.7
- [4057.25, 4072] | -2.2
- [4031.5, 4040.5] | -4.4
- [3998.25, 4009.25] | -4.7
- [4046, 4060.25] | -2.7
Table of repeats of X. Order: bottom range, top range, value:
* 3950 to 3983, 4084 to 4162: 1.55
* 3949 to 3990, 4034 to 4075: 1.56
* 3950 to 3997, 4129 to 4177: 1.36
